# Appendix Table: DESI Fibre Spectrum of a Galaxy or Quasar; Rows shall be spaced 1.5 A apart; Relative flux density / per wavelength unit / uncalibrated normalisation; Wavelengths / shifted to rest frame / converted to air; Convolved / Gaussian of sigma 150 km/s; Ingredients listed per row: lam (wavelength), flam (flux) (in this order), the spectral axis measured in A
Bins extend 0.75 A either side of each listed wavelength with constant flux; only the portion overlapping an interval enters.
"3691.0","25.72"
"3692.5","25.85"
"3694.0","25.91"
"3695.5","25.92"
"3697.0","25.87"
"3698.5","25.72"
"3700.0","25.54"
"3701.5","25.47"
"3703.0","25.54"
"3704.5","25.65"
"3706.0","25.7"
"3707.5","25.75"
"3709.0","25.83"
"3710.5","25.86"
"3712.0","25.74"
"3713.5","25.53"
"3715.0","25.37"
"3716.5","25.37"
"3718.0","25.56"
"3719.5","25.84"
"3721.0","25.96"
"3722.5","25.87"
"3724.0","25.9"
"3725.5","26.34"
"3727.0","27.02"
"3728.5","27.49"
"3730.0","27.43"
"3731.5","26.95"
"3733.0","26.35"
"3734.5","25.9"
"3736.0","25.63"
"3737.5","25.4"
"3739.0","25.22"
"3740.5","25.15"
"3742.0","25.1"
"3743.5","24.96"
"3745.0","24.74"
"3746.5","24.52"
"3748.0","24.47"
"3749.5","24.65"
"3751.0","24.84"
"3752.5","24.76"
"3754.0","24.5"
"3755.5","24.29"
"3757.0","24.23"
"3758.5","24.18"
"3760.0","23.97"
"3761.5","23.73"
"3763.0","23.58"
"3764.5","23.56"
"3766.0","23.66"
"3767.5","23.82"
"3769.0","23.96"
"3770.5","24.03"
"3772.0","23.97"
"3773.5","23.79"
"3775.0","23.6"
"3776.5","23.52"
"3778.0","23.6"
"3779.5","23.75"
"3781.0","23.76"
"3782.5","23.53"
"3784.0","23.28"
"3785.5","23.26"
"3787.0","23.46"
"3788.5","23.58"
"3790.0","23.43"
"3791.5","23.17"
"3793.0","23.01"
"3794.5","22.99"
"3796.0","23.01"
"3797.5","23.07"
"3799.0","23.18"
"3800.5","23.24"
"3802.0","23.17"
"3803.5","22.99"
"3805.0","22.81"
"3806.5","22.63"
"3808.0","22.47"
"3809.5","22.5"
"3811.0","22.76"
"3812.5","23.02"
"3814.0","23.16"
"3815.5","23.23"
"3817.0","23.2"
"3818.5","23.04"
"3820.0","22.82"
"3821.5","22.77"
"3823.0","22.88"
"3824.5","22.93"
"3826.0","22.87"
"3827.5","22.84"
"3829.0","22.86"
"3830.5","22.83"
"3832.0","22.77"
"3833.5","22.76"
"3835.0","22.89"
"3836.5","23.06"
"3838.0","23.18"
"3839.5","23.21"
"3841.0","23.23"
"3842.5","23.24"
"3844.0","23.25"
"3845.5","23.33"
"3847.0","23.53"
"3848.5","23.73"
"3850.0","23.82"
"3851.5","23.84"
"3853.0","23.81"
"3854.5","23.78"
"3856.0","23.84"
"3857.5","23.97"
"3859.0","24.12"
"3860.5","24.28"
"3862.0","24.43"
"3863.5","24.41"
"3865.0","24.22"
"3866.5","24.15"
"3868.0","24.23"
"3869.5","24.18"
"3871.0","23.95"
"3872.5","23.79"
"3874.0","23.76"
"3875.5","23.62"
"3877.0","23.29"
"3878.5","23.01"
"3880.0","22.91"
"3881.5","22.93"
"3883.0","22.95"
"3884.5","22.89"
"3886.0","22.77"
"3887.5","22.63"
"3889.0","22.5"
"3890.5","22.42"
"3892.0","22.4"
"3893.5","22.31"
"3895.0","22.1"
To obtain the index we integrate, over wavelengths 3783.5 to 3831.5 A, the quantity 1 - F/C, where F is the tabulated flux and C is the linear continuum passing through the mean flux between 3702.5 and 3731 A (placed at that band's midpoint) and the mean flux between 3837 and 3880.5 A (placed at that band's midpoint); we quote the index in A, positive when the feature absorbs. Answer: 3.0 A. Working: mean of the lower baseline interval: 26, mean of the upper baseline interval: 23.7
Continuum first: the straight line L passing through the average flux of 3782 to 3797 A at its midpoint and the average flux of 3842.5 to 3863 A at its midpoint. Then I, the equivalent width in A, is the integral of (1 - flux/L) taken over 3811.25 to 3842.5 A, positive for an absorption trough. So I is 0.8 A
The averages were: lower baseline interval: 23.3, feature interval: 23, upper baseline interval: 23.8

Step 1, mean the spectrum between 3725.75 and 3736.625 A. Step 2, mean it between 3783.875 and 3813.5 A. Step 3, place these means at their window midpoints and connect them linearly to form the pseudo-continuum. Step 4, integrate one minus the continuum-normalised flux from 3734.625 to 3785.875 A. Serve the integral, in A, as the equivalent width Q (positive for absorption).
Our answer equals 1.8 A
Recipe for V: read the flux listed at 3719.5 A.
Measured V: 25.84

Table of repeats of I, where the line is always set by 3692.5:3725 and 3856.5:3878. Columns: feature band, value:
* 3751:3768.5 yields 0.8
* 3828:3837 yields 0.6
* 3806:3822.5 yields 1.1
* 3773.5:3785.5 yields 0.7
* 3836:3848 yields 0.5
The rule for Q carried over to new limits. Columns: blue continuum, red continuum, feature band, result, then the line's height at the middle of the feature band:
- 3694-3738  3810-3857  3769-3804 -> 1.25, 24.3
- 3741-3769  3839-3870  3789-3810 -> 0.97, 24.1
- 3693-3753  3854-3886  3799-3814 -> 1.03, 24.6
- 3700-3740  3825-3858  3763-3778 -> 0.66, 24.8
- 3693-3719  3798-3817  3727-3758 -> -0.83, 24.7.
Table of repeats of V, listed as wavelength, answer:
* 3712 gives 25.74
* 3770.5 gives 24.03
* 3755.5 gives 24.29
